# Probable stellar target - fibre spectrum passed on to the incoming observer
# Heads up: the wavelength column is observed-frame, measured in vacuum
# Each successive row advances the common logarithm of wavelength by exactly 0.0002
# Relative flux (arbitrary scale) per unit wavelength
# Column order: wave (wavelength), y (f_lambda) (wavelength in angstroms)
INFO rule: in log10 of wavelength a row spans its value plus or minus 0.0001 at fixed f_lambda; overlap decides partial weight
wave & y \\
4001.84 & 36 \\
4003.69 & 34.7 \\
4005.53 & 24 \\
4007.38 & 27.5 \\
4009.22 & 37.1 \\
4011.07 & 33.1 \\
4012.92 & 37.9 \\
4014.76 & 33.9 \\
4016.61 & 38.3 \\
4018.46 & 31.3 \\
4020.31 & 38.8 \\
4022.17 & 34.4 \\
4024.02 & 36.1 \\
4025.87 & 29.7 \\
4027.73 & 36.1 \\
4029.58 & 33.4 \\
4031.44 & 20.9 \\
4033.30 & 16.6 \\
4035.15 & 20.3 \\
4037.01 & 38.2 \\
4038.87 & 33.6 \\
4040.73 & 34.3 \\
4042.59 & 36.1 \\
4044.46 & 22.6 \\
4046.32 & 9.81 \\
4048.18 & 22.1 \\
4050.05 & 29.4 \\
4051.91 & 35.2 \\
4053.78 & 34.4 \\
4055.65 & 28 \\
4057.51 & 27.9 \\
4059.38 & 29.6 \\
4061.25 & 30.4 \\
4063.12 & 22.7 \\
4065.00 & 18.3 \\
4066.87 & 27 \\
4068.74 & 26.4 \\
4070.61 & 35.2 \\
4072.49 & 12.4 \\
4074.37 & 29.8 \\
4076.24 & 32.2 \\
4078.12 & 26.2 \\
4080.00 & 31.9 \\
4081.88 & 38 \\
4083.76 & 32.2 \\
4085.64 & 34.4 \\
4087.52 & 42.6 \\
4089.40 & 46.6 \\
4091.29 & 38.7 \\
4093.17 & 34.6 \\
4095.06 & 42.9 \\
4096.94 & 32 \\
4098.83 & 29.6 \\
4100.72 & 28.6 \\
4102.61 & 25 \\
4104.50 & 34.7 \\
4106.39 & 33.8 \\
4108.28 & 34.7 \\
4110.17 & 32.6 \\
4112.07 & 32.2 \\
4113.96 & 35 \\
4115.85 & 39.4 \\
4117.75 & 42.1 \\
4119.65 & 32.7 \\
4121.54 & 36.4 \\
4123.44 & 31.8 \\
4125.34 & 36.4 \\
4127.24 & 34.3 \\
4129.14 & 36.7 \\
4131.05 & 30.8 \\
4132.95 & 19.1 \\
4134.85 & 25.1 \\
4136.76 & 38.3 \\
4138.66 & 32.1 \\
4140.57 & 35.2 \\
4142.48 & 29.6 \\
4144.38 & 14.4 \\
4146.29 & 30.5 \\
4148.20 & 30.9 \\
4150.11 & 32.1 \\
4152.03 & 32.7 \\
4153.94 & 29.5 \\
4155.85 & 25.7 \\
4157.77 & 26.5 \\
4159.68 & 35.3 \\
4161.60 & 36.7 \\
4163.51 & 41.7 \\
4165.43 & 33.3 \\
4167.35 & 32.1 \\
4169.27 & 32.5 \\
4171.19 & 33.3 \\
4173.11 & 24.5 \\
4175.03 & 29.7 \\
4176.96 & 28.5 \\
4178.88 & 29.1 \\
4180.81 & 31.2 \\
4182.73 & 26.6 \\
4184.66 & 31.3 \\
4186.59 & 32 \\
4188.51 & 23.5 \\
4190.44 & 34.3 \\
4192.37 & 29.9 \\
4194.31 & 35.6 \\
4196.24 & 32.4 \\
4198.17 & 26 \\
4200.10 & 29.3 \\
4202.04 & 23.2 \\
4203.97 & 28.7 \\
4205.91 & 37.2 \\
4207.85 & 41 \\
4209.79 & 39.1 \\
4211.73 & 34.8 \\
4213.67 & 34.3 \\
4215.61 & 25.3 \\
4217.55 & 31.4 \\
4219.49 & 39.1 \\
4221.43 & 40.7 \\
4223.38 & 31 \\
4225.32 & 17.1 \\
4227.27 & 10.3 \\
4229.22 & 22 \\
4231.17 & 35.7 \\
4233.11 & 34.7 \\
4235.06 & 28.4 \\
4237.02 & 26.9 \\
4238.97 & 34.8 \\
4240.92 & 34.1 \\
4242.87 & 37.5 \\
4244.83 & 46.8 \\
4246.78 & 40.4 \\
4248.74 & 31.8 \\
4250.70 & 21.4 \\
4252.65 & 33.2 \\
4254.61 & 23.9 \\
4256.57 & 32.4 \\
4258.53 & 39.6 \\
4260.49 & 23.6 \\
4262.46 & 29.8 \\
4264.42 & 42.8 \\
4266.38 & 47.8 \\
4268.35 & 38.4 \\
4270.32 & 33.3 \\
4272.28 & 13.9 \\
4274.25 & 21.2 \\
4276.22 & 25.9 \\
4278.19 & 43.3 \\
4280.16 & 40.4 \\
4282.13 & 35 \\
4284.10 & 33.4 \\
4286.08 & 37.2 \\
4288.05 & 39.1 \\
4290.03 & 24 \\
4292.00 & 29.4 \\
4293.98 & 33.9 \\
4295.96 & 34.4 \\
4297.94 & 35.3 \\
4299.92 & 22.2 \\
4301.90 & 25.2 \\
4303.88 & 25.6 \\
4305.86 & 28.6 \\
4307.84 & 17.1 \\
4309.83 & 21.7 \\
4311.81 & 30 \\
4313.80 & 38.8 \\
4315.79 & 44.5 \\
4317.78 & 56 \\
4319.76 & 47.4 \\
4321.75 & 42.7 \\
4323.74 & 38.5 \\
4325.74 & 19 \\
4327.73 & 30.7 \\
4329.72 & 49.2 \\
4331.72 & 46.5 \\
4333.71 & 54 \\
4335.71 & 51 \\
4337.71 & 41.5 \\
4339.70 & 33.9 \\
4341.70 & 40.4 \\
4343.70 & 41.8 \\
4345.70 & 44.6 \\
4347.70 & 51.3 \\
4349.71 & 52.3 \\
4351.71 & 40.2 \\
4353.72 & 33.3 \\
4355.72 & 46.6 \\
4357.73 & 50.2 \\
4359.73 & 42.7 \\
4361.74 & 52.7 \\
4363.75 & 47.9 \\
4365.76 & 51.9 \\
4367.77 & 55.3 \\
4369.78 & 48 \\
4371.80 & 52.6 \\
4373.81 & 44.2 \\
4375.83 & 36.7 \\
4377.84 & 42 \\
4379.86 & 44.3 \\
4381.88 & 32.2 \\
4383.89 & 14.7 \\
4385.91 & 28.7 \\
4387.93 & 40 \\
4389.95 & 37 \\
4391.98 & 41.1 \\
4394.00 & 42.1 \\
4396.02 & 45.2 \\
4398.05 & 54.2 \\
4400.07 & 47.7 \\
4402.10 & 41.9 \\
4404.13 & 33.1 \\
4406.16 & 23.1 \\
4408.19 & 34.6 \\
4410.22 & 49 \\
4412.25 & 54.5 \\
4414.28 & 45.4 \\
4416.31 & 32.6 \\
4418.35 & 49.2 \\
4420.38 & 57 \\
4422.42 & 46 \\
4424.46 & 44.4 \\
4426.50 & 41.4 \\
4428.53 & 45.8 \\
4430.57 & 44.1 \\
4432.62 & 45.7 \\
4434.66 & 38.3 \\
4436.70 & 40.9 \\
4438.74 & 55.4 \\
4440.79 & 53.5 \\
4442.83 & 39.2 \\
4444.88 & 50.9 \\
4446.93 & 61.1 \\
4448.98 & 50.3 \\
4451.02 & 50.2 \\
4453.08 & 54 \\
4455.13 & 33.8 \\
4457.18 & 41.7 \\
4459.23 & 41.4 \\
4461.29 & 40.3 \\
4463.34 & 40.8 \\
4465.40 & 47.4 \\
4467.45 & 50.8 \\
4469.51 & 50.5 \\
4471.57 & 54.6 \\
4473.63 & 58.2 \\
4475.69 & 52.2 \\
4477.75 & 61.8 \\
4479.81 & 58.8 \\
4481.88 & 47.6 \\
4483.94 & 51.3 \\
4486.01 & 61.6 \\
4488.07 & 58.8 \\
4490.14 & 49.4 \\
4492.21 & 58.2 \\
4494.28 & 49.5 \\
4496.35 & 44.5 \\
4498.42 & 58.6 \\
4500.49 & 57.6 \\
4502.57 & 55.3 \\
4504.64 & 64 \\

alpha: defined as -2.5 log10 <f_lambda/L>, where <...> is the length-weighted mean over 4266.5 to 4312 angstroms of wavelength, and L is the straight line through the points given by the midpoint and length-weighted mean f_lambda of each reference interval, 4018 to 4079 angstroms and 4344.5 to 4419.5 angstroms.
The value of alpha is 0.27 mag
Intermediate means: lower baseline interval 28.4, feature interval 30.3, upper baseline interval 42.8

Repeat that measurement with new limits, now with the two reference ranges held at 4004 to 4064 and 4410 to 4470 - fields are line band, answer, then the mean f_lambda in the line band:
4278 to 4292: 0.15 mag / 35.2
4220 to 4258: 0.24 mag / 30.9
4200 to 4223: 0.11 mag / 33.8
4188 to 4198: 0.18 mag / 31.1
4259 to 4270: 0.09 mag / 36.4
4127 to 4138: 0.12 mag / 30.5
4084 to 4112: -0.07 mag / 34.9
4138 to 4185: 0.16 mag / 30.6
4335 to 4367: -0.06 mag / 45.2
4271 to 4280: 0.40 mag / 27.6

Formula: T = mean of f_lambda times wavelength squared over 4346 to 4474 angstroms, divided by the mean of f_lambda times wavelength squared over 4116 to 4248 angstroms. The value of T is 1.6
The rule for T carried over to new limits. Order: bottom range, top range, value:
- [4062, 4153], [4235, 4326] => 1.13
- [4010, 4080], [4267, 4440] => 1.57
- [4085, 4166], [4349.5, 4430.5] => 1.47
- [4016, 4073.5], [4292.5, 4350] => 1.50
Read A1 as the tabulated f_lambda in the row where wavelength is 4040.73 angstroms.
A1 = 34.3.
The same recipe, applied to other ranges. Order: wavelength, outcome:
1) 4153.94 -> 29.5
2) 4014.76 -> 33.9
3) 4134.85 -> 25.1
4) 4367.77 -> 55.3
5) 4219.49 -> 39.1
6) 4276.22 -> 25.9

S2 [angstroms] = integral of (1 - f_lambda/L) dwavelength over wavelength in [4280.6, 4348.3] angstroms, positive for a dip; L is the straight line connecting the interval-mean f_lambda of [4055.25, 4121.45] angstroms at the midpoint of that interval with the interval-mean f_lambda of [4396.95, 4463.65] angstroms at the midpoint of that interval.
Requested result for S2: 6.9 angstroms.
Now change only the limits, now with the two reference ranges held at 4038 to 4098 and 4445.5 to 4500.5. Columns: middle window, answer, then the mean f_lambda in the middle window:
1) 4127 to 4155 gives 3.52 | 30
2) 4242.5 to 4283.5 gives 7.18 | 33.4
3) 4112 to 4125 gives -1.10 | 35.9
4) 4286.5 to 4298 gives 2.54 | 32.7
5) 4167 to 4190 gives 4.20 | 29.6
